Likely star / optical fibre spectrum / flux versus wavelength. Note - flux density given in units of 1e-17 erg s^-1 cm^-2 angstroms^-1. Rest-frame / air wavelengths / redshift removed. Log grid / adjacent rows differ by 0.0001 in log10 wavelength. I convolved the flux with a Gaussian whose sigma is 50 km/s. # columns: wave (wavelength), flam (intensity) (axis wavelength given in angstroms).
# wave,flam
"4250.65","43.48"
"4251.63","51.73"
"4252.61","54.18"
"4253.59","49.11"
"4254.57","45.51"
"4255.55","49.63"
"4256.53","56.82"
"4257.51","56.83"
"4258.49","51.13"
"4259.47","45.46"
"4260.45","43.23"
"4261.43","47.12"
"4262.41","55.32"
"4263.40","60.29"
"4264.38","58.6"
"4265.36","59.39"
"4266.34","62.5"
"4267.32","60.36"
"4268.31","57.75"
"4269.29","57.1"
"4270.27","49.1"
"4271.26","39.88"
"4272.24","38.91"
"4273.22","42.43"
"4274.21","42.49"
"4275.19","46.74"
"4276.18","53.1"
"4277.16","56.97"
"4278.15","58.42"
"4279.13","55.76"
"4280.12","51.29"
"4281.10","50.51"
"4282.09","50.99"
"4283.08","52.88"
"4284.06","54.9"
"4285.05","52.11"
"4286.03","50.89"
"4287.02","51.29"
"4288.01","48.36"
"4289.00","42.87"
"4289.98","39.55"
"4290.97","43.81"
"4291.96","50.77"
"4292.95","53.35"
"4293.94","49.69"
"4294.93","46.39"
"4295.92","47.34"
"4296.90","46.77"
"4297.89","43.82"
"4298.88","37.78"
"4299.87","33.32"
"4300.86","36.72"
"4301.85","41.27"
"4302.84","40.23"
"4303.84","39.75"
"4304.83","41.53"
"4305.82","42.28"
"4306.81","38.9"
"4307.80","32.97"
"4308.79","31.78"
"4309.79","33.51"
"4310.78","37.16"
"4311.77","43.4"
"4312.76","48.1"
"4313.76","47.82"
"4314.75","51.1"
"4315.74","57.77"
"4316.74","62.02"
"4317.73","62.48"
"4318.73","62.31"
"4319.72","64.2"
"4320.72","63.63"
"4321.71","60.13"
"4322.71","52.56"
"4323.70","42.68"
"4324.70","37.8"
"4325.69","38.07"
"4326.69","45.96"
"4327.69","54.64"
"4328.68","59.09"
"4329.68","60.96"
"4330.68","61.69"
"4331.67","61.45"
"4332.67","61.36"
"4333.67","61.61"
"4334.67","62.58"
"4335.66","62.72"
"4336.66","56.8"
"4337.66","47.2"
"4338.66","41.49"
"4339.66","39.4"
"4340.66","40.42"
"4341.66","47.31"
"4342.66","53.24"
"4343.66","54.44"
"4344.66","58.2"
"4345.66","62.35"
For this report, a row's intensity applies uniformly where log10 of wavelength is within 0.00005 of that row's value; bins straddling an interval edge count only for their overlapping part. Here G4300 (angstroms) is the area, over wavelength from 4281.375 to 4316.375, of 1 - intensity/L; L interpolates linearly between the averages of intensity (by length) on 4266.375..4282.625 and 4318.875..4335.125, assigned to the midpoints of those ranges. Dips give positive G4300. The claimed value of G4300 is 5.5 angstroms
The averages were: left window 51.1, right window 55.7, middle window 44.7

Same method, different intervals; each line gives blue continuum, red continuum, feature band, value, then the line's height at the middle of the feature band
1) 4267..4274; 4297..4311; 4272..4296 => -2.7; 44.5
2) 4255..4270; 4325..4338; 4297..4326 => 5.2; 55.8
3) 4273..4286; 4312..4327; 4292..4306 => 2.4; 52.3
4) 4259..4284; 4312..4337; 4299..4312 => 4.0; 54.4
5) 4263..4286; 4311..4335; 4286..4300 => 2.0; 53.5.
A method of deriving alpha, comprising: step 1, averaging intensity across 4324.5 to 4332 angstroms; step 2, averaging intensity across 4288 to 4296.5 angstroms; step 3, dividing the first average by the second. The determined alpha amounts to 1.1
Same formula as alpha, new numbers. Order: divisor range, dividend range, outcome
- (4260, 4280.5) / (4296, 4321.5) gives 0.88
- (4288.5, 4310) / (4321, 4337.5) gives 1.32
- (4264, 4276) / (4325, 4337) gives 1.11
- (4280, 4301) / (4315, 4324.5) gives 1.22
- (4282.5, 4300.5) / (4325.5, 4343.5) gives 1.14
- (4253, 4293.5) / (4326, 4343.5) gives 1.05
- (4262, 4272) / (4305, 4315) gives 0.73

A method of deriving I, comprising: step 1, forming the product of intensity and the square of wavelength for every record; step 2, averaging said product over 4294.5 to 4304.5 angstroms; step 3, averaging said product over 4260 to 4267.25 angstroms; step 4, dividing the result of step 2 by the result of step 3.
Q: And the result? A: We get 0.8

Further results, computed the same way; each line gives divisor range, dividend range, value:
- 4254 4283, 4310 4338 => 1.08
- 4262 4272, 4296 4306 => 0.74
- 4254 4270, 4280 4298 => 0.91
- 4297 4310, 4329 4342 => 1.44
